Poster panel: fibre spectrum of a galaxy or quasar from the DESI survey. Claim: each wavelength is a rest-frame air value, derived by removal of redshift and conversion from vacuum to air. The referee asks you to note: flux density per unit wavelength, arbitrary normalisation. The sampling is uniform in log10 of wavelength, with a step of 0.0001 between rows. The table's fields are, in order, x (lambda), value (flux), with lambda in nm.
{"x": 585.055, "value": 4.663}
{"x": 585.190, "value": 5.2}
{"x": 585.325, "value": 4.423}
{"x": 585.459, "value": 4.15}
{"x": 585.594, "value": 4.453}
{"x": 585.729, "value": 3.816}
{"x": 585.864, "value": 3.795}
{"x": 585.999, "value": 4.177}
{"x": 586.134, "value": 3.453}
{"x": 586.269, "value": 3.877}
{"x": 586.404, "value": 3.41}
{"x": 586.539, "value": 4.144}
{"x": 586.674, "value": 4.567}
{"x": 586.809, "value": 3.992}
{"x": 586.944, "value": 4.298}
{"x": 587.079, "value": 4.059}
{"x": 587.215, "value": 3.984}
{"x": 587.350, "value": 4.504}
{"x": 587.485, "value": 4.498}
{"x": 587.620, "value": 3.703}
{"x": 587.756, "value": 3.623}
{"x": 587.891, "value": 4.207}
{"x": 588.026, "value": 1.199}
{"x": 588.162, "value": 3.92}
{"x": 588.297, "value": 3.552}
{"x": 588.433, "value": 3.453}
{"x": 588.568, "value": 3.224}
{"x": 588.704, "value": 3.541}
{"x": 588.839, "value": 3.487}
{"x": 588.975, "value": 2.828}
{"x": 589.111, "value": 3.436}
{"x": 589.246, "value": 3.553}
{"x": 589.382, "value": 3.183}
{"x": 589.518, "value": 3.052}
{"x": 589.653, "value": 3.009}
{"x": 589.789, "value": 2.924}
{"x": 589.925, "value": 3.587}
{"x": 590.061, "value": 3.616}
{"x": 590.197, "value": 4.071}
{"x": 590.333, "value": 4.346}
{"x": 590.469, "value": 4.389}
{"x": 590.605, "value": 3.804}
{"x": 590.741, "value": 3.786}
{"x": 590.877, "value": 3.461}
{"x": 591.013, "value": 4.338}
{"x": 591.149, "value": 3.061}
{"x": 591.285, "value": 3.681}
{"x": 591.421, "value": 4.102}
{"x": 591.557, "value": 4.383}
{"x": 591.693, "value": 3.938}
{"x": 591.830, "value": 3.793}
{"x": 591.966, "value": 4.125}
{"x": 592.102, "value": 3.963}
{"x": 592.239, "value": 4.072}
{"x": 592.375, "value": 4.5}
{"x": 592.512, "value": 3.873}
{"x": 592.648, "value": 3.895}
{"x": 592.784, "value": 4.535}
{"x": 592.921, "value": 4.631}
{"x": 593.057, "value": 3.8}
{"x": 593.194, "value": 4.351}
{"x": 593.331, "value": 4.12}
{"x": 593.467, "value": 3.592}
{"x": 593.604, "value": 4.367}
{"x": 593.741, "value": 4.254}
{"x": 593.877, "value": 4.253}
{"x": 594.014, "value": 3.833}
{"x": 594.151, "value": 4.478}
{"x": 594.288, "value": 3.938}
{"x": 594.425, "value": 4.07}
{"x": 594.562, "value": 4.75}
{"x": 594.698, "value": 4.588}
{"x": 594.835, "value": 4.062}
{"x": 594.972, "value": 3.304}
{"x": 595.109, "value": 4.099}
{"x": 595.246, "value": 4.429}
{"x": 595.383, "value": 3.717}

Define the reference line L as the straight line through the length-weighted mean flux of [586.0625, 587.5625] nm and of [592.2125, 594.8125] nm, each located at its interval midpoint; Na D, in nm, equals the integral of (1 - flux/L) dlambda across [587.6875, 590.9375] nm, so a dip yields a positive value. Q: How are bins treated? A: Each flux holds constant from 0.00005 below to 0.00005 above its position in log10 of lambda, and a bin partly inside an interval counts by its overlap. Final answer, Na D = 0.515 nm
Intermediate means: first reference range 4.07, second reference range 4.21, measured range 3.47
